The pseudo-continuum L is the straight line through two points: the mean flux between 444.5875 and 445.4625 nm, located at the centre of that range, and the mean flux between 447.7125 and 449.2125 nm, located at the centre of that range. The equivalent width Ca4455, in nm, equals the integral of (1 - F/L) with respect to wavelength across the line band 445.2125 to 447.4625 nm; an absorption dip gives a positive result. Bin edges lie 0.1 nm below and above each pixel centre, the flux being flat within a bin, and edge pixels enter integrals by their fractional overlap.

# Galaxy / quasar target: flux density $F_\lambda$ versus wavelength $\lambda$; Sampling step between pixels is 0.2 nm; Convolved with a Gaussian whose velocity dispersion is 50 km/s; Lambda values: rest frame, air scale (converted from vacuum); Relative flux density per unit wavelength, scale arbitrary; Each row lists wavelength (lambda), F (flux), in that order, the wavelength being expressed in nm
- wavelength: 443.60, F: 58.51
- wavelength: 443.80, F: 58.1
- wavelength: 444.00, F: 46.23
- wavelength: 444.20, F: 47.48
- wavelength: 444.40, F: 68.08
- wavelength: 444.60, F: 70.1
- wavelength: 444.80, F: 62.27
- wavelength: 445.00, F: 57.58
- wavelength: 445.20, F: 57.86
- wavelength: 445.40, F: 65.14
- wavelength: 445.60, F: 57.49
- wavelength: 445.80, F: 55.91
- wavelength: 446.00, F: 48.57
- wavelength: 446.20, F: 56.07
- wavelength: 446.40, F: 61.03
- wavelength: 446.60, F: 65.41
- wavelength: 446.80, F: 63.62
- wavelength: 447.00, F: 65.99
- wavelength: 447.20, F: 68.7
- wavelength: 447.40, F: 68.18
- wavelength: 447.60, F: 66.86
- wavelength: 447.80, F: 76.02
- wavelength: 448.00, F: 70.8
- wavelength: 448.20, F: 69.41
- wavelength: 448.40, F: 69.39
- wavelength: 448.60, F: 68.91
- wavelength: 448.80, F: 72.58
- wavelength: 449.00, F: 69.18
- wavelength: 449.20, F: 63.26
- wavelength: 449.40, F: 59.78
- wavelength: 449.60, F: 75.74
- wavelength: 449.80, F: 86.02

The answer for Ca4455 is 0.13 nm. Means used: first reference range 61.7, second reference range 70.3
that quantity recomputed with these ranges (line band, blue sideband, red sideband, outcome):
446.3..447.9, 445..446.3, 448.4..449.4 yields -0.14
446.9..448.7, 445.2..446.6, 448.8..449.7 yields -0.17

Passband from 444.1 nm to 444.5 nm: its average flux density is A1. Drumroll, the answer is 57.8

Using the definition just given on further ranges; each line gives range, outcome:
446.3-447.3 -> 65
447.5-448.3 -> 70.8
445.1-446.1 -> 57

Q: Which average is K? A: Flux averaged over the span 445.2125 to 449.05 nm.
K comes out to 65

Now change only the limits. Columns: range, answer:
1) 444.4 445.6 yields 62.6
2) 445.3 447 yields 59.6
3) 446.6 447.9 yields 68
